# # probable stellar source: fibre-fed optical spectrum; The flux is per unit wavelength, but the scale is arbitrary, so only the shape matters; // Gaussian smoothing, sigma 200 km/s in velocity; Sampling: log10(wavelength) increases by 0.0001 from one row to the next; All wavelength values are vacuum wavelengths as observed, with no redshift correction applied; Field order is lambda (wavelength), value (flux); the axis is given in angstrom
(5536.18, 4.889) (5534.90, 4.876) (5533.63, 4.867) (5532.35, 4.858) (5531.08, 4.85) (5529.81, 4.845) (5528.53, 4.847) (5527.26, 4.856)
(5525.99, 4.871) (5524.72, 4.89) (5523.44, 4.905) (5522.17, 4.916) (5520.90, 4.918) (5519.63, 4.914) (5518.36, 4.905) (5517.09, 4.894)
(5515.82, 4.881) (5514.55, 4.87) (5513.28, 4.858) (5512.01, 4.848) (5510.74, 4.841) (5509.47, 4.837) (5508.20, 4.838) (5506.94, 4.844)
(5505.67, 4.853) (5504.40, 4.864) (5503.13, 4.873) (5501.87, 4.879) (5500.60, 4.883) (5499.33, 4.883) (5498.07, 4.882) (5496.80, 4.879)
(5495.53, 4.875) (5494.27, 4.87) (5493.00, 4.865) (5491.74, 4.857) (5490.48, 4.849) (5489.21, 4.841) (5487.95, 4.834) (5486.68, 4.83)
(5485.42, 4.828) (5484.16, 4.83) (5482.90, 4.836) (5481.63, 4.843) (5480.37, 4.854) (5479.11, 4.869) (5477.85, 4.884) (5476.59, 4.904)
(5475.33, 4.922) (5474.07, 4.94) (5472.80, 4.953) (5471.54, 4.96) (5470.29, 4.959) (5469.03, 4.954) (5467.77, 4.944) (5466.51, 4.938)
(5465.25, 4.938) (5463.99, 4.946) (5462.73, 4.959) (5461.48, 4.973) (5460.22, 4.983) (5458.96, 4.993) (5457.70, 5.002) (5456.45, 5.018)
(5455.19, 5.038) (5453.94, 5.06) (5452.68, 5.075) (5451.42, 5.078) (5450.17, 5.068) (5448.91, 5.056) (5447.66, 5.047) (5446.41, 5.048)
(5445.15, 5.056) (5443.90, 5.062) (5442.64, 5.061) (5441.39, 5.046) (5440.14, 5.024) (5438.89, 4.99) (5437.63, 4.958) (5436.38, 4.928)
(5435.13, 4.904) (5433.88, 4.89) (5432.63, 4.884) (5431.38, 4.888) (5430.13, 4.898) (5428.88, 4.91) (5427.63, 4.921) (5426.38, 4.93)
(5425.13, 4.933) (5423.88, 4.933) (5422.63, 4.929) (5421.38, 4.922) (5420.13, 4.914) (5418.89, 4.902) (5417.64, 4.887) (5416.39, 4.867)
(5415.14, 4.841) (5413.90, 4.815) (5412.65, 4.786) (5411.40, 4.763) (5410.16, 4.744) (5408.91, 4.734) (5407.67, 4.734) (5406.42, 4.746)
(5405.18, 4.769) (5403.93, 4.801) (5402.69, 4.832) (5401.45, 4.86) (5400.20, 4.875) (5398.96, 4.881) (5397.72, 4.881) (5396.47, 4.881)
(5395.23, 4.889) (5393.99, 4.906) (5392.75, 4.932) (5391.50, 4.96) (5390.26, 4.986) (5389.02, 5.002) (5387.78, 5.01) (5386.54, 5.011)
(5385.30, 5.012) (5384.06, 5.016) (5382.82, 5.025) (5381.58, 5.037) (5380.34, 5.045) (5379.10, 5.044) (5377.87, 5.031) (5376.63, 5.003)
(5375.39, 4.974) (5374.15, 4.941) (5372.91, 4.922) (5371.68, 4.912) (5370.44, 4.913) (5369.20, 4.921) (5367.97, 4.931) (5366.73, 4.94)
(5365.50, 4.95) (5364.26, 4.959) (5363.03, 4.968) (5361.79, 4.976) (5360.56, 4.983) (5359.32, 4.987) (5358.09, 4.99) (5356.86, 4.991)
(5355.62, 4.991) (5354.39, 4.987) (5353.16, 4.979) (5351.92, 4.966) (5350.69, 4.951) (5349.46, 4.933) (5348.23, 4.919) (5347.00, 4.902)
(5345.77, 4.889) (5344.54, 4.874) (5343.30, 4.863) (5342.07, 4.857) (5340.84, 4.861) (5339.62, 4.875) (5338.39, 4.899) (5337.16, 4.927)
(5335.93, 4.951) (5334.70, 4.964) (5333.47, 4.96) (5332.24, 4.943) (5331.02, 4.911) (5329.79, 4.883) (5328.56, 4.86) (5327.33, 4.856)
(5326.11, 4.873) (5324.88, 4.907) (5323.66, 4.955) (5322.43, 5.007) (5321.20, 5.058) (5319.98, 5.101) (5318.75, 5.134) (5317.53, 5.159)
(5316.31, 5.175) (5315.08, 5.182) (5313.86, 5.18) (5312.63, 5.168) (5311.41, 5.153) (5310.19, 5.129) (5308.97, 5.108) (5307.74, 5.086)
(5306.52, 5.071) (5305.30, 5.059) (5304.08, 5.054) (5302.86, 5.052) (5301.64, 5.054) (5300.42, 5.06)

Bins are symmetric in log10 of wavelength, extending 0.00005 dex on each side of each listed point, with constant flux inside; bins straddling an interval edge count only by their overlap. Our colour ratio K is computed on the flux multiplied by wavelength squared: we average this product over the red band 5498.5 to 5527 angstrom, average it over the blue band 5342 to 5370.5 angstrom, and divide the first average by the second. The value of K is 1.04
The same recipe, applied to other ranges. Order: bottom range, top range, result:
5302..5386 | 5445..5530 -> 1.04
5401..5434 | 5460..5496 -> 1.03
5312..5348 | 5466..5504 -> 1.04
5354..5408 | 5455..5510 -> 1.03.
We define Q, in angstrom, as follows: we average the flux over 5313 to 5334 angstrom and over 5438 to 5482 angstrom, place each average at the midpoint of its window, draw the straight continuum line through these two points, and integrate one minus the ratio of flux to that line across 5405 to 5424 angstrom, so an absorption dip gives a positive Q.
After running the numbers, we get 0.62 angstrom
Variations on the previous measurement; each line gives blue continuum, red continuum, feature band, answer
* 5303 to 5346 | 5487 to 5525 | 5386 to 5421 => 0.6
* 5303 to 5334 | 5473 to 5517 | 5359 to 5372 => 0.1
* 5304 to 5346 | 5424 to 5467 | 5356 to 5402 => 0.3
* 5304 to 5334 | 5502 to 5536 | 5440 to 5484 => -0.5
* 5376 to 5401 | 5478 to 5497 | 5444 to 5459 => -0.5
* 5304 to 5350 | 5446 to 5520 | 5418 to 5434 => 0.1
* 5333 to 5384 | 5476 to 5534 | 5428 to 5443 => -0.1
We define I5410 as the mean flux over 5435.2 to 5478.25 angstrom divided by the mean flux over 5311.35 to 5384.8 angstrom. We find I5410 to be 1.00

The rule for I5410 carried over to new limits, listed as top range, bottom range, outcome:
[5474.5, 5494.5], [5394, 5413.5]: 1.01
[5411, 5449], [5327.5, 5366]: 1.00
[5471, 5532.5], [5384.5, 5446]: 0.99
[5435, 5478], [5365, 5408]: 1.01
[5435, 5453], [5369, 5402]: 1.01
